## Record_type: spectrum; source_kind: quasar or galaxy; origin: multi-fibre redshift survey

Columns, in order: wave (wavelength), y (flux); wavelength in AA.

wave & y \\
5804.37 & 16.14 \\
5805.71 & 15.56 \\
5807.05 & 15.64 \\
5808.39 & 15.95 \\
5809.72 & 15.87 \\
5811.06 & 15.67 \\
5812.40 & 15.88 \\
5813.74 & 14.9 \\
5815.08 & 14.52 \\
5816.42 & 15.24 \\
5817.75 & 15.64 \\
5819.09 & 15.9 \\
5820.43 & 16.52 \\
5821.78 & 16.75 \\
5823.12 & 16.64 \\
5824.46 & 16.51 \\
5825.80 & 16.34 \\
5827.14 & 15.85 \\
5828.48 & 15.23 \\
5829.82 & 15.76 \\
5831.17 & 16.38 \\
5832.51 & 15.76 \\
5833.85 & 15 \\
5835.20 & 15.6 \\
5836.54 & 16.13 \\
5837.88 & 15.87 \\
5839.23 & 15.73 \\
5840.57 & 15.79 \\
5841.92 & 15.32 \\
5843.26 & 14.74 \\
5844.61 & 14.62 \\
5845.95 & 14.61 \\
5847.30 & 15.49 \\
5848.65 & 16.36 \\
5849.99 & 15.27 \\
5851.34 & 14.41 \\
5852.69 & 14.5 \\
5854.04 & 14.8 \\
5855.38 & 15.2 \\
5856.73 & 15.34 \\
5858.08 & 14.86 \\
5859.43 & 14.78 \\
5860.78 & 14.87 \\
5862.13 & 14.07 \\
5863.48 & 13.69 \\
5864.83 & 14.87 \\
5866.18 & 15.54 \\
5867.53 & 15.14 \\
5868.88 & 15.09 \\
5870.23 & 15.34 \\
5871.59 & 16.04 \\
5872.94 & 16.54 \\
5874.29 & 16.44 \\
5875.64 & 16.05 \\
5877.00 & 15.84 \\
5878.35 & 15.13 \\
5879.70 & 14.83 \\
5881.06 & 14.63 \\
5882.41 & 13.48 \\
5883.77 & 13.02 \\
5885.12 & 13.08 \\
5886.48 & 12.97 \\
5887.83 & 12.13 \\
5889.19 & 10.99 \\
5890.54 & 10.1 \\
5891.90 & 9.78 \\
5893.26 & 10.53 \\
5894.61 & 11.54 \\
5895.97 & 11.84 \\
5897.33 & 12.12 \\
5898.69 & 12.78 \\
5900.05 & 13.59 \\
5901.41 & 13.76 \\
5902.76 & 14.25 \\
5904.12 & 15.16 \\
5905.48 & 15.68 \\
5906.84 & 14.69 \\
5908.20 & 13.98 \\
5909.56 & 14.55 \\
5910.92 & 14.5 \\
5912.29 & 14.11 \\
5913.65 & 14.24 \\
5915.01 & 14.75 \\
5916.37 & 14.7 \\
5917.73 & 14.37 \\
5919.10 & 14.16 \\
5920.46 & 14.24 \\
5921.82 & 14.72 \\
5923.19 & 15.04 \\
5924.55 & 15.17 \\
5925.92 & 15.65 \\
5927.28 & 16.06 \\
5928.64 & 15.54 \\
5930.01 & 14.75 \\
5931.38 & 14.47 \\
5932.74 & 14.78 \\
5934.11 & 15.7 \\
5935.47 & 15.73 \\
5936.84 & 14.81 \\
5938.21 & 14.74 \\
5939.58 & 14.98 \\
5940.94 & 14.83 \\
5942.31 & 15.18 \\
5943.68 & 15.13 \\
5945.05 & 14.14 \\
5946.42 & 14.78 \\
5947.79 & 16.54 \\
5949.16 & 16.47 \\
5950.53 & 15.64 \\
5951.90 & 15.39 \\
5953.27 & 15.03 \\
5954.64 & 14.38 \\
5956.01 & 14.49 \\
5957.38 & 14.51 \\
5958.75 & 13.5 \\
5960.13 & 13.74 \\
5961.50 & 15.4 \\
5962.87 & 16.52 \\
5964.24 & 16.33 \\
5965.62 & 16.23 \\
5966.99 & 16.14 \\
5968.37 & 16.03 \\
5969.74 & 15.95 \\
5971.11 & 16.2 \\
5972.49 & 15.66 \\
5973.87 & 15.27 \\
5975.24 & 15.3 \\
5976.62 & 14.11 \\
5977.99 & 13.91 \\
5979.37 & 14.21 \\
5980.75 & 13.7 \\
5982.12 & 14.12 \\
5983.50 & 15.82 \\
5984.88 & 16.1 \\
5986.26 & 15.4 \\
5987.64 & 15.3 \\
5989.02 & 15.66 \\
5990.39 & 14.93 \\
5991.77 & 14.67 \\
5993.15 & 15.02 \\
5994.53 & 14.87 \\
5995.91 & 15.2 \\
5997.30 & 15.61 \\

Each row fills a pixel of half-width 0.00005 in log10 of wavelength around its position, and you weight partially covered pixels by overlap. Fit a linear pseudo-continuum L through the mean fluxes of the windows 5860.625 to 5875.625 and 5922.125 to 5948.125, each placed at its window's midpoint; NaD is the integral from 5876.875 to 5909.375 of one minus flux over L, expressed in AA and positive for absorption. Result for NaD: 4.5 AA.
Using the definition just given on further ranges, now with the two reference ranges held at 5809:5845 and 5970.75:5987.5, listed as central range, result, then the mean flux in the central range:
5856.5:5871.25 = 0.62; 14.9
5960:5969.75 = -0.56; 15.9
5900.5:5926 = 1.18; 14.6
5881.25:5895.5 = 3.29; 11.9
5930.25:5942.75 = 0.13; 15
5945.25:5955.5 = -0.19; 15.4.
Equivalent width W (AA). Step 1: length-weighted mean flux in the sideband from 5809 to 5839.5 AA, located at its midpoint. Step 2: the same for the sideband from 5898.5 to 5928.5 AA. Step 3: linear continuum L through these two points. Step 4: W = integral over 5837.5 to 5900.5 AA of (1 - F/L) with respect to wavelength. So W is 4.1 AA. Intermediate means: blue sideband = 15.8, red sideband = 14.6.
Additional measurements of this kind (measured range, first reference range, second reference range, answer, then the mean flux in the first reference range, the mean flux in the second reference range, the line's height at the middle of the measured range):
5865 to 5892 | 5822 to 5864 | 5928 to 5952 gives 1.9 AA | 15.4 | 15.2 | 15.3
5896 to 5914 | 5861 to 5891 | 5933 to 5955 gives 0.9 AA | 14.4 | 15.2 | 14.7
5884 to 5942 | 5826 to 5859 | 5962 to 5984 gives 5.3 AA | 15.4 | 15.3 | 15.4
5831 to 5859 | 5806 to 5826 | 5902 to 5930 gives 0.4 AA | 15.8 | 14.8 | 15.5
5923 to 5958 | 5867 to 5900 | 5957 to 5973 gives -0.5 AA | 13.5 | 15.5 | 14.9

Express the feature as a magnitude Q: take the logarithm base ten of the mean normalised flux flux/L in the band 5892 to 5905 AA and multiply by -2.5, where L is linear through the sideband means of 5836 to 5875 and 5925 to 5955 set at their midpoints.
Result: 0.192 mag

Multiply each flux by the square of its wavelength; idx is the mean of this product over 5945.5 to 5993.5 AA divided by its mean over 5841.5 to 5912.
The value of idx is 1.11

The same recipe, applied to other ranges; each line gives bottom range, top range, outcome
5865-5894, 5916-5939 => 1.09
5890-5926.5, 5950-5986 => 1.13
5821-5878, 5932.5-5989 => 1.02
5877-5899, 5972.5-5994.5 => 1.23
